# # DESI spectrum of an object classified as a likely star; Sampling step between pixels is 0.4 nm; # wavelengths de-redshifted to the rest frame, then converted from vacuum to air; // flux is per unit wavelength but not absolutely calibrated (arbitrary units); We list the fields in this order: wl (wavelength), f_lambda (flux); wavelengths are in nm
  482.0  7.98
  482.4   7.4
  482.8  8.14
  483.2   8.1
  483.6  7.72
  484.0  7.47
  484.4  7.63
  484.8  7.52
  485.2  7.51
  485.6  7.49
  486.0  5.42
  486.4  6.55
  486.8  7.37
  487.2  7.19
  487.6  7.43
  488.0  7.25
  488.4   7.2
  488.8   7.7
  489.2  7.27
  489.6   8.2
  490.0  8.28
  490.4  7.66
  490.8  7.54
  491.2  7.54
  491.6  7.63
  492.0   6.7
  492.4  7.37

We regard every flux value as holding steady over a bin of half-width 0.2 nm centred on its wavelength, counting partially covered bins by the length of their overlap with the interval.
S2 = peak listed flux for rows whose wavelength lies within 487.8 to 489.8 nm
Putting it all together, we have 8.2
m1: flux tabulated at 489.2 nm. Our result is 7.27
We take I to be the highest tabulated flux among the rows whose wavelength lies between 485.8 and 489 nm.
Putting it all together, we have 7.7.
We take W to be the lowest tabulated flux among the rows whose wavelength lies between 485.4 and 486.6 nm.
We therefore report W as 5.42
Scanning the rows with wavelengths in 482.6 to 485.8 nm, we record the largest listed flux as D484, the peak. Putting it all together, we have 8.14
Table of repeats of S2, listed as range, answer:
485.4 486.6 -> 7.49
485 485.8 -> 7.51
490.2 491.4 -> 7.66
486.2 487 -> 7.37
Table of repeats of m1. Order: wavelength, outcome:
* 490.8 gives 7.54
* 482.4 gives 7.4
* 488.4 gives 7.2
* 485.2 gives 7.51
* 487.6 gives 7.43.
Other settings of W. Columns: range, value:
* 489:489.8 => 7.27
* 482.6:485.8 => 7.47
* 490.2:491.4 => 7.54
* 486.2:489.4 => 6.55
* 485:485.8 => 7.49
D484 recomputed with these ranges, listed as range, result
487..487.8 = 7.43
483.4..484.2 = 7.72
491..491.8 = 7.63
